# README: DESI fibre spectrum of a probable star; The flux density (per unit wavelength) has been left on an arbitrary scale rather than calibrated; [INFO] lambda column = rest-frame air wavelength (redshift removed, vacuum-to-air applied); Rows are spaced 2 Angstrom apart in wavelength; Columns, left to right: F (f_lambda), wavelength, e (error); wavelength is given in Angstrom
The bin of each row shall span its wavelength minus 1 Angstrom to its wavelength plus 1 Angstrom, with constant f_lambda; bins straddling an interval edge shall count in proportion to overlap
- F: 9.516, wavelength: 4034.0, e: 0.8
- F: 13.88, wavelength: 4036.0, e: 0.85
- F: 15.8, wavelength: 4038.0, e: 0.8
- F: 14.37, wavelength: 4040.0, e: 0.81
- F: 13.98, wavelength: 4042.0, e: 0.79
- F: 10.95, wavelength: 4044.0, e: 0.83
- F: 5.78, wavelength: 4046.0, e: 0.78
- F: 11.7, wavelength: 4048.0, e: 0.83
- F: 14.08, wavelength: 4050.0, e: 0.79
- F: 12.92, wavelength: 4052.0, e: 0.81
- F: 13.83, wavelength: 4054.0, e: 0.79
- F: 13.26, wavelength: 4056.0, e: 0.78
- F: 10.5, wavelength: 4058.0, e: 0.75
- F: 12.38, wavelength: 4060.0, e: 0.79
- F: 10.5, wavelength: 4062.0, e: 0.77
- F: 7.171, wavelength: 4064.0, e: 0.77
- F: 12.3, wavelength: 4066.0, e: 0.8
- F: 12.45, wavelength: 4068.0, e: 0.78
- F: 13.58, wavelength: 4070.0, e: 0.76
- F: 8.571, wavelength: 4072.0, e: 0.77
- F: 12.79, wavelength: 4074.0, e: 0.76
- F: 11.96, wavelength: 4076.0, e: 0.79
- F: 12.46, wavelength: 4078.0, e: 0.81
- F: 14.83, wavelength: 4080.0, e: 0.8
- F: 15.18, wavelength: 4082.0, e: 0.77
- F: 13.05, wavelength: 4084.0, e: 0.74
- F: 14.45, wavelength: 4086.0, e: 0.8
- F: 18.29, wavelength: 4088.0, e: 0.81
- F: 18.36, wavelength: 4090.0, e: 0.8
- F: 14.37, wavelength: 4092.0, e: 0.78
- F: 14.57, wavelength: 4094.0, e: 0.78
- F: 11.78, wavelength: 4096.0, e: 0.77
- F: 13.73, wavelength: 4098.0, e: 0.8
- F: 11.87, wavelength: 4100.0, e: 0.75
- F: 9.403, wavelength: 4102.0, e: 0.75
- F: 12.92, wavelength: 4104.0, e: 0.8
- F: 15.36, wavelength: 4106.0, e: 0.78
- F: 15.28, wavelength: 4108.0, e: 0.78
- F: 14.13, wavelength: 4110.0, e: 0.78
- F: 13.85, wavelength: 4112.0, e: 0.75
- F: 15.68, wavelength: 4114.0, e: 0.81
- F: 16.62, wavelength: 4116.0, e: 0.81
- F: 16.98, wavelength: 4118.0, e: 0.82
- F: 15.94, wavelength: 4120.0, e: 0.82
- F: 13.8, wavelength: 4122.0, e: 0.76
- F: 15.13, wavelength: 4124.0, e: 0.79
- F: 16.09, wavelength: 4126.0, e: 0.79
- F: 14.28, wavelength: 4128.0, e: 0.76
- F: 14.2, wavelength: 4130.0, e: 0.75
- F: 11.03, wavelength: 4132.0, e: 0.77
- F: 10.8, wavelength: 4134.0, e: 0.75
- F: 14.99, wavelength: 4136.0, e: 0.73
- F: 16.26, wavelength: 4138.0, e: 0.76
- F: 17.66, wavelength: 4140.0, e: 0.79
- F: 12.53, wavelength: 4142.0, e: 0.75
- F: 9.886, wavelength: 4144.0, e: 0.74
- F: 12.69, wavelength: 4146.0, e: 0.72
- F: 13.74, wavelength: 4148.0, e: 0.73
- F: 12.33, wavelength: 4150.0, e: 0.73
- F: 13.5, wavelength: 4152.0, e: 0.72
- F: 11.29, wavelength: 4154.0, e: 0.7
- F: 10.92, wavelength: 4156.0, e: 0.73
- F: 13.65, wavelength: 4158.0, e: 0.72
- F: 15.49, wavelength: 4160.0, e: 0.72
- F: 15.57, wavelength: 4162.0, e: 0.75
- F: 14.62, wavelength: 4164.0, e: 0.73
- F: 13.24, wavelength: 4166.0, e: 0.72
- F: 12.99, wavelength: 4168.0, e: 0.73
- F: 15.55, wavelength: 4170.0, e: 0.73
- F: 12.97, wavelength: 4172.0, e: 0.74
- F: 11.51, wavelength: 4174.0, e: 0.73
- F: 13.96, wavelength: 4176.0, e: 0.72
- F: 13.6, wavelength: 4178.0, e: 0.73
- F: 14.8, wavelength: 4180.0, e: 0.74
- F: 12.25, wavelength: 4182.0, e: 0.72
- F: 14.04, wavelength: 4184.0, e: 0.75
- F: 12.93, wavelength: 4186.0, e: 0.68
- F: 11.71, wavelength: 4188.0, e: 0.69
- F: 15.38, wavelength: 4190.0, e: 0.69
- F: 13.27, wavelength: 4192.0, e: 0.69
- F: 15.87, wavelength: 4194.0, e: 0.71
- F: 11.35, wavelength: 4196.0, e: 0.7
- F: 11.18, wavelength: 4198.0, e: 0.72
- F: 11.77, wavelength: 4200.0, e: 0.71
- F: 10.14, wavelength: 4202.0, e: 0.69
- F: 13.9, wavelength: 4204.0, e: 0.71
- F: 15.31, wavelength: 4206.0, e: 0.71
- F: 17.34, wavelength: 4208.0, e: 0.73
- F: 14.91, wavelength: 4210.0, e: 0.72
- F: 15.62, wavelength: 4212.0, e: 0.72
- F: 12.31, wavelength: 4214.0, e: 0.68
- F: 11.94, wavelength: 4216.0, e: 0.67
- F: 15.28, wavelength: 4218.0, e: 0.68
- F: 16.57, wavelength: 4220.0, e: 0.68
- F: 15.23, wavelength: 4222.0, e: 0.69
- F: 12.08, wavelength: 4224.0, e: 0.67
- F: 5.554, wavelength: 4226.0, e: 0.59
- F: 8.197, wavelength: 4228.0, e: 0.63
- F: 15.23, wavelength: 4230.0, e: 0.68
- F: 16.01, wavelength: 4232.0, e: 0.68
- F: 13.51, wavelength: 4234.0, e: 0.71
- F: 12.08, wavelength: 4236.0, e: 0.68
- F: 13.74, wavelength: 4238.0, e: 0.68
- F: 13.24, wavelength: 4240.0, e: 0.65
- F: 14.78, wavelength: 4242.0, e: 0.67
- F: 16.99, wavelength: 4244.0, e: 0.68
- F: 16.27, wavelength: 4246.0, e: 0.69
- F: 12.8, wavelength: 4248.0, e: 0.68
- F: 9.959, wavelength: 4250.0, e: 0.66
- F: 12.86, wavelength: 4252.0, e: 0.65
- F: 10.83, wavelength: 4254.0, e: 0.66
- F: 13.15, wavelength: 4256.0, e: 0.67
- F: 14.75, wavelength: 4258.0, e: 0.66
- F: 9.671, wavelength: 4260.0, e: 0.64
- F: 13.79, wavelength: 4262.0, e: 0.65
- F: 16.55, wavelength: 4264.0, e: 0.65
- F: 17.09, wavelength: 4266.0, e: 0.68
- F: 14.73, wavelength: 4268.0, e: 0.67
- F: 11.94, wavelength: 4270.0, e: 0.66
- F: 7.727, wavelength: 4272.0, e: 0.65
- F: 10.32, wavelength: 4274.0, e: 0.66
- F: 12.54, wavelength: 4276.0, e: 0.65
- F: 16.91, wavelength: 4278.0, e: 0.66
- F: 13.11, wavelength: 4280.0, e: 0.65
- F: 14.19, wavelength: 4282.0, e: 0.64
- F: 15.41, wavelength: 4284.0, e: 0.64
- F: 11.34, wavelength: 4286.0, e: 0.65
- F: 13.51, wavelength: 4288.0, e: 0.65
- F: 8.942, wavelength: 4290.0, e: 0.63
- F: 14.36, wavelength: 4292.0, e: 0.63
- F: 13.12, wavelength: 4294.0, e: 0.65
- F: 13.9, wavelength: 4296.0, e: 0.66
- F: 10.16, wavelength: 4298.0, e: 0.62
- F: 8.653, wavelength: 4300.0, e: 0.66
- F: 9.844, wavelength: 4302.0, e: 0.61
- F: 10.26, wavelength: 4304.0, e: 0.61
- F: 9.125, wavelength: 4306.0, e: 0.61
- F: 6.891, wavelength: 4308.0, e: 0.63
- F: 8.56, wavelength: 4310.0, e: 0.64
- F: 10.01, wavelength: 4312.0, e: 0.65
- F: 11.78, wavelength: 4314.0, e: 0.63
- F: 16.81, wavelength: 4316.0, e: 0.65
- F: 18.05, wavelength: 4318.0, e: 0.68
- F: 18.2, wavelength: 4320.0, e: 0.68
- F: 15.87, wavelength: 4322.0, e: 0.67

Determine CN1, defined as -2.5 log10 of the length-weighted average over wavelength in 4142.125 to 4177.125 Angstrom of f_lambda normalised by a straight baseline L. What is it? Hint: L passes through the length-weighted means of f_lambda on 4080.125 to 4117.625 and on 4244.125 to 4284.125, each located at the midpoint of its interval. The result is 0.07 mag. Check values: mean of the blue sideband 14.4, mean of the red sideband 13.3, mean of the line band 13.2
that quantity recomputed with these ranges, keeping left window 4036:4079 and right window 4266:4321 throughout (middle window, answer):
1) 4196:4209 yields -0.079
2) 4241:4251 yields -0.156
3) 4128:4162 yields -0.099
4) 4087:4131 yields -0.210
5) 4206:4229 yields -0.090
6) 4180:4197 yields -0.106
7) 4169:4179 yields -0.114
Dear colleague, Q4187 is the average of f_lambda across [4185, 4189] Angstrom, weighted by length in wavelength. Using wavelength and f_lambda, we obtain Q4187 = 12.3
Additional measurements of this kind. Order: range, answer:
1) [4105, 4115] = 14.9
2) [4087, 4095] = 16.4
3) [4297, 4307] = 9.61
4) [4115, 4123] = 15.8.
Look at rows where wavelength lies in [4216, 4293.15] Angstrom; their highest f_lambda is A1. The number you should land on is 17.09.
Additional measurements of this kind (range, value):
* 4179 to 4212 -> 17.34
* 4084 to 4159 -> 18.36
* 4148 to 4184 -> 15.57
